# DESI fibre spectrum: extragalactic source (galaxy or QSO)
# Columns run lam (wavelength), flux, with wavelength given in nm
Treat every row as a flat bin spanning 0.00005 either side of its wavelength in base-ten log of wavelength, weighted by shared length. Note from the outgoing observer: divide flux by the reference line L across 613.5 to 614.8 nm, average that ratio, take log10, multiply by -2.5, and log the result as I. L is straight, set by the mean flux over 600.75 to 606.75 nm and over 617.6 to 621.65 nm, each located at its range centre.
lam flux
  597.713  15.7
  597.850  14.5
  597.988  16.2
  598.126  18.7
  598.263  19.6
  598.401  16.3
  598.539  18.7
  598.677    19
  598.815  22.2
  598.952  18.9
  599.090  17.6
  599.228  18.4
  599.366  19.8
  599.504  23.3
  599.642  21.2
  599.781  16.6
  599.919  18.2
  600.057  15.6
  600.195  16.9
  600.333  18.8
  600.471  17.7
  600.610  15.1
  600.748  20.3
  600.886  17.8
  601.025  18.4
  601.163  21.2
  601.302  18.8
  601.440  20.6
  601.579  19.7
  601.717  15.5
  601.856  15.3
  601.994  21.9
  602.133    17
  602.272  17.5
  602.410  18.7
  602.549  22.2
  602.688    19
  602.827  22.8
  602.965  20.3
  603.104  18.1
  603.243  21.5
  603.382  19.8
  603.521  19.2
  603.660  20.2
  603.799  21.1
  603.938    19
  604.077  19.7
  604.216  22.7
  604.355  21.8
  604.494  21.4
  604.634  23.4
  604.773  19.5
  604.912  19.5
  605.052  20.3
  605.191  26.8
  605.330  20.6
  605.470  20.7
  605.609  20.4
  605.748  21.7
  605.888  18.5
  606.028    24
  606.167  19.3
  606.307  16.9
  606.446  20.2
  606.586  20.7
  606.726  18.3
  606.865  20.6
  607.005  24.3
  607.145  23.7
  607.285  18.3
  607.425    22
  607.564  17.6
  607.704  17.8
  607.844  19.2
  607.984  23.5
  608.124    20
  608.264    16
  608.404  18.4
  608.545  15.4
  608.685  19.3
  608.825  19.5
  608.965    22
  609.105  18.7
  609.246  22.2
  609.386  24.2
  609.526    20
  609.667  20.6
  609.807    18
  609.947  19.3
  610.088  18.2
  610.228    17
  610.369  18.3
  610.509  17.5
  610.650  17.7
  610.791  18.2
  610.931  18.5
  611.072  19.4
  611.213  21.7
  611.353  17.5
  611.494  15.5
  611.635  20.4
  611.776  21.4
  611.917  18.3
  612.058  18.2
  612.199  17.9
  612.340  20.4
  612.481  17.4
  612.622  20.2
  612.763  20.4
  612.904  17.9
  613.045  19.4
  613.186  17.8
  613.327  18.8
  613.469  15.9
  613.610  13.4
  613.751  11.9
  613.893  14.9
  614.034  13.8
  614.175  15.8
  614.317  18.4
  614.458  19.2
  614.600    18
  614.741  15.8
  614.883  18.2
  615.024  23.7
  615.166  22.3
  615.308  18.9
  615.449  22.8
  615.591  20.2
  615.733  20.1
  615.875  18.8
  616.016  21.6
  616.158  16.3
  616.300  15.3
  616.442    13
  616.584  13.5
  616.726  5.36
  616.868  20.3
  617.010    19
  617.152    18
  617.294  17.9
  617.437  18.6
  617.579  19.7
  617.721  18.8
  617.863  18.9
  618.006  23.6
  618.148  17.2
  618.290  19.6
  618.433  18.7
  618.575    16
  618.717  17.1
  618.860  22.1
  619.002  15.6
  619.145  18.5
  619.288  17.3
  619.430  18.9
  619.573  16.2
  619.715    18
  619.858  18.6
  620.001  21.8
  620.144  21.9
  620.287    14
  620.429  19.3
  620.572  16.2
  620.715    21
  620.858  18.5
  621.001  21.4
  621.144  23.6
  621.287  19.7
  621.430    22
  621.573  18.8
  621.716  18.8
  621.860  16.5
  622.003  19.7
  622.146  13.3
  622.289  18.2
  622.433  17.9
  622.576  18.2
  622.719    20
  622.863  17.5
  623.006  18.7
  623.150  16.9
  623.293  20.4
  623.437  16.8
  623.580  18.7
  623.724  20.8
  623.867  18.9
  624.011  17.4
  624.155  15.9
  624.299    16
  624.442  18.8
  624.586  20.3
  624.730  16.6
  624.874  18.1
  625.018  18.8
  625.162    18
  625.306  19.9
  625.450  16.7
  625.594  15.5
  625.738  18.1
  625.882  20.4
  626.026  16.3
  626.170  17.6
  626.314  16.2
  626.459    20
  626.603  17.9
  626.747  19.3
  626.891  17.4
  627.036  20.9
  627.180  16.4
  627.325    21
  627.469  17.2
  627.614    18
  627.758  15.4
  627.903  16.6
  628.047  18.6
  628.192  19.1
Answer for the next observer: 0.230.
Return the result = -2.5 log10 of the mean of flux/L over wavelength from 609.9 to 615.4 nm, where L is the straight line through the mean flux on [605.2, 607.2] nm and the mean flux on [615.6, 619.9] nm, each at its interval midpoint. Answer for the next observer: 0.06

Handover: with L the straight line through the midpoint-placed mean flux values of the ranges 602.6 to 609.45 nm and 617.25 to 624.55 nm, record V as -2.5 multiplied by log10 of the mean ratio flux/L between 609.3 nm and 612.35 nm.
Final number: 0.05 mag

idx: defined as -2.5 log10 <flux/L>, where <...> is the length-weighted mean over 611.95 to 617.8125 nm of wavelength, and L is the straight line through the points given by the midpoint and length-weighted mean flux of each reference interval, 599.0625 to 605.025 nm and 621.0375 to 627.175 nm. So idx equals 0.06 mag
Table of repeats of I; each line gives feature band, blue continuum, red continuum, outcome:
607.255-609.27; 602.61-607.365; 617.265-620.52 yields 0.052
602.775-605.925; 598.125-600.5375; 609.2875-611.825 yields -0.106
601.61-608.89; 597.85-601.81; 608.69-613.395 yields -0.066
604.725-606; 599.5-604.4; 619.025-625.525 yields -0.104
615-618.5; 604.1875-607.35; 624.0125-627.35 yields 0.055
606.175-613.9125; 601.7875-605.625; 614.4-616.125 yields 0.065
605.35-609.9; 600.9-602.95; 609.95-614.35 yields -0.093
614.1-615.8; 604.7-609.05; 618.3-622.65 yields -0.011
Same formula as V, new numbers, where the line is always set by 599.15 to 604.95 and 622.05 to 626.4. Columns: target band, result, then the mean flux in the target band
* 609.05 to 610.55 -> -0.03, 19.5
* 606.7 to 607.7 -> -0.08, 20.6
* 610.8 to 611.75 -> -0.01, 18.9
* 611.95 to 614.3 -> 0.09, 17.2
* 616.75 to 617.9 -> 0.00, 18.3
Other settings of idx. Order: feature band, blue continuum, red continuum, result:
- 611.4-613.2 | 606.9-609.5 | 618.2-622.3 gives 0.04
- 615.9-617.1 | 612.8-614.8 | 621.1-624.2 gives 0.10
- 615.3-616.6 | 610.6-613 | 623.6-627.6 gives 0.03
